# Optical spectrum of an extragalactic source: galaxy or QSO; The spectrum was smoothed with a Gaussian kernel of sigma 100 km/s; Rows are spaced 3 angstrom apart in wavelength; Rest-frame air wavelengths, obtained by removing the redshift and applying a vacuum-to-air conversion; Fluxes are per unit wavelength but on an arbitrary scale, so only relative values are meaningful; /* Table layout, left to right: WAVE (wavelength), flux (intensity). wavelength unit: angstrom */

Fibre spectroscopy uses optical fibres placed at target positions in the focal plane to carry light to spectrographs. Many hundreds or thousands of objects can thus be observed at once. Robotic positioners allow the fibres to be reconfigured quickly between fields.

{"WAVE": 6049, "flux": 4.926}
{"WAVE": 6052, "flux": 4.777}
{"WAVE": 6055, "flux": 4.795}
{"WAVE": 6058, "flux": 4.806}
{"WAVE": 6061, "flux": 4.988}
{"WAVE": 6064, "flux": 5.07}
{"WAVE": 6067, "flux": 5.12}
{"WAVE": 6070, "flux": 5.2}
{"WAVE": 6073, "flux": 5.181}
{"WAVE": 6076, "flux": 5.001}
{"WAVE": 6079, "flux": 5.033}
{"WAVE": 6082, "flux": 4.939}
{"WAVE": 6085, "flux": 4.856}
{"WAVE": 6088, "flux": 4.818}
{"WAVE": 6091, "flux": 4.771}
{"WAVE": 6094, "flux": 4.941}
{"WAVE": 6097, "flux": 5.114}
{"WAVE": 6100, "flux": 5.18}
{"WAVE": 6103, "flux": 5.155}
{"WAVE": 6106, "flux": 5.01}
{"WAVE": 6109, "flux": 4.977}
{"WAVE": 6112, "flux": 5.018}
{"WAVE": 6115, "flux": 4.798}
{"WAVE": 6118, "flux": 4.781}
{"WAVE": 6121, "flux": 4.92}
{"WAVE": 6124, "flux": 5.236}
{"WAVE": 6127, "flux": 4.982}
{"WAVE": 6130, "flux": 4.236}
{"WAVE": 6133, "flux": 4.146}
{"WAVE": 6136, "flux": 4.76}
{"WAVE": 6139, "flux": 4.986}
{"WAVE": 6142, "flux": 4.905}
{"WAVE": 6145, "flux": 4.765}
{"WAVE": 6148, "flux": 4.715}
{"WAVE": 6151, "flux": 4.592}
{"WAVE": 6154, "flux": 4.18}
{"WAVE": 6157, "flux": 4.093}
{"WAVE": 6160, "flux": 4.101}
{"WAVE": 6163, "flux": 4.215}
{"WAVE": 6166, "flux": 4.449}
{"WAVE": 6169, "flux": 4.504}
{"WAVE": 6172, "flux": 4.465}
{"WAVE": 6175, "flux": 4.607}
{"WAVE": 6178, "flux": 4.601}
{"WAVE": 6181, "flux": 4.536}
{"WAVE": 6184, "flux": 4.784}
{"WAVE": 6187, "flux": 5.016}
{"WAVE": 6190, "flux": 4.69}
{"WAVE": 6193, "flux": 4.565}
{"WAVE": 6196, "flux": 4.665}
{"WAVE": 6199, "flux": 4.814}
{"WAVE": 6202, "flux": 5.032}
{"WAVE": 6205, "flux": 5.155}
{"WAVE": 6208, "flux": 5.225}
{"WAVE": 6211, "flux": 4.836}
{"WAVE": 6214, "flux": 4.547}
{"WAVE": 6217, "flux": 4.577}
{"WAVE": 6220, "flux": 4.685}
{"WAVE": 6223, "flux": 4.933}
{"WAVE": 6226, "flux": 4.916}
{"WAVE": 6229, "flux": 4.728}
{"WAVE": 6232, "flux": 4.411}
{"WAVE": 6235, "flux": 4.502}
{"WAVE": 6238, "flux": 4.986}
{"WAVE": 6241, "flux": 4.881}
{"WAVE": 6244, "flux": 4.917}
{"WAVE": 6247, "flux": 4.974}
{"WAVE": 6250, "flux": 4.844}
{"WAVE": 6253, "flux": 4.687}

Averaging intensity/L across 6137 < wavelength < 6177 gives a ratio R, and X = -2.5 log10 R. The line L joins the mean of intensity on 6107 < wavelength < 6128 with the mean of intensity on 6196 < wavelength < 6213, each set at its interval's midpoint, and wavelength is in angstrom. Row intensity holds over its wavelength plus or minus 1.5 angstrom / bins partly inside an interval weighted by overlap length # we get 0.10 mag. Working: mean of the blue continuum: 4.96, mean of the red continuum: 4.97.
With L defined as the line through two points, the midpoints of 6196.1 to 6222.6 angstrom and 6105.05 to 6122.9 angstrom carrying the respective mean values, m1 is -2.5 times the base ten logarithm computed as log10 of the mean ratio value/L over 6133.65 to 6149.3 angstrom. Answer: 0.025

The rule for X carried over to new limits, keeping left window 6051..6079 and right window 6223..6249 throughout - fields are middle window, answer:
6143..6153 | 0.051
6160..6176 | 0.109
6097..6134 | 0.011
